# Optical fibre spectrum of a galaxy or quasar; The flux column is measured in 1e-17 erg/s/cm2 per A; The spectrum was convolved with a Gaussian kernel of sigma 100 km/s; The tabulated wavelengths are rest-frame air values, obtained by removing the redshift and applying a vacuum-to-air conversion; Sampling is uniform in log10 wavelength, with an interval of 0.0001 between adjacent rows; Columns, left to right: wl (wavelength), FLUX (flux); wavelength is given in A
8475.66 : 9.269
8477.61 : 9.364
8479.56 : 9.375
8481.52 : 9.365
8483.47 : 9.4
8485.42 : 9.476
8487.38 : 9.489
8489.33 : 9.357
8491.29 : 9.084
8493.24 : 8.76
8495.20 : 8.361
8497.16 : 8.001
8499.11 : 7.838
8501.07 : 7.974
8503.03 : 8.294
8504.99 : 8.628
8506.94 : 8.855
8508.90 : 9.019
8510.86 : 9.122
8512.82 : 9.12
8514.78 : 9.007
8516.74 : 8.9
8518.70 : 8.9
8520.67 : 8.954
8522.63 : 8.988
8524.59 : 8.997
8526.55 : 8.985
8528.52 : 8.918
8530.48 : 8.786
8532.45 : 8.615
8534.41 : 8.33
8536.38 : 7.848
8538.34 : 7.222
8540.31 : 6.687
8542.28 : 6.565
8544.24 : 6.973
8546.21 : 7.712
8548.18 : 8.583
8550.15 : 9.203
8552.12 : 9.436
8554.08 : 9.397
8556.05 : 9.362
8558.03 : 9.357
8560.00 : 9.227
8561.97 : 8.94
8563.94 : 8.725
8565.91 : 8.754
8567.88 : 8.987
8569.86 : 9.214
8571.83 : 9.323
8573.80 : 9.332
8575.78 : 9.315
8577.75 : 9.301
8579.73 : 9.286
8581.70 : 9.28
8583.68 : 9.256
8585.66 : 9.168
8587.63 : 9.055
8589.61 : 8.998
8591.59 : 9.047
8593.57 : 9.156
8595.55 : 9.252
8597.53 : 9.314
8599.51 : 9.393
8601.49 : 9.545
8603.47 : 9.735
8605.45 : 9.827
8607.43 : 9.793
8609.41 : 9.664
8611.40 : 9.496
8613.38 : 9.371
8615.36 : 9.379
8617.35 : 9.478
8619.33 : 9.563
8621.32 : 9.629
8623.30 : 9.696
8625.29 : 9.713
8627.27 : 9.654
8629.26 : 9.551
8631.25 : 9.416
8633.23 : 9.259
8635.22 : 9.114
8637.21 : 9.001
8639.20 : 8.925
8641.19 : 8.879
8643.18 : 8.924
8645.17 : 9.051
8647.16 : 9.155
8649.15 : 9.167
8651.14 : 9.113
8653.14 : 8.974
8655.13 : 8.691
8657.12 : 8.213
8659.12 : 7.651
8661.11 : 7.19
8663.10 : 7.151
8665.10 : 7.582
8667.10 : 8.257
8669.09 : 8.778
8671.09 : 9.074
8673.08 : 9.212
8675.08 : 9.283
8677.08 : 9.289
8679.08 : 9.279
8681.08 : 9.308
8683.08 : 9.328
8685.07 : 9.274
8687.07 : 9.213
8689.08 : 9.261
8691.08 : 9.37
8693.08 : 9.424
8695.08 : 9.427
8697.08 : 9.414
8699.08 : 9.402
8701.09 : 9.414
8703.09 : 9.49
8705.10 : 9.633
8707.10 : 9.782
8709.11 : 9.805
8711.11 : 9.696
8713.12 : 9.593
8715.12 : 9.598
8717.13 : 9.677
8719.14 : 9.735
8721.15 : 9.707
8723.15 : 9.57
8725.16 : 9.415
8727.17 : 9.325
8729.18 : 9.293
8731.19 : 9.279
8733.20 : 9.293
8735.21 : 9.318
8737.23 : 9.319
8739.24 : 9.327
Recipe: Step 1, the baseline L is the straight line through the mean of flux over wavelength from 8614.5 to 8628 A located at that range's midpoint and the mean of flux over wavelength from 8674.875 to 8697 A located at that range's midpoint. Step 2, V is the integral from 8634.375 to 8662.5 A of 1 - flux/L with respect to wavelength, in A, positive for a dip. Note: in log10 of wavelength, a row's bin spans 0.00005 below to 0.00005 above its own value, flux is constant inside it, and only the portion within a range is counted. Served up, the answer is 2.3 A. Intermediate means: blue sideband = 9.59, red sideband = 9.32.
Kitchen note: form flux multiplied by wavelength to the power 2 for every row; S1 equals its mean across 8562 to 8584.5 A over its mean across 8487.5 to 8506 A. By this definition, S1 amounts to 1.09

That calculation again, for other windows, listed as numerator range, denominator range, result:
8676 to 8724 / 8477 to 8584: 1.12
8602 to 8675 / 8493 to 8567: 1.08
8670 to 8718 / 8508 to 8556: 1.15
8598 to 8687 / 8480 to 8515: 1.06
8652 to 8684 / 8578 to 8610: 0.93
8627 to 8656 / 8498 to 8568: 1.09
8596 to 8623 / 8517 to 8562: 1.14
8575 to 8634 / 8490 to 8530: 1.10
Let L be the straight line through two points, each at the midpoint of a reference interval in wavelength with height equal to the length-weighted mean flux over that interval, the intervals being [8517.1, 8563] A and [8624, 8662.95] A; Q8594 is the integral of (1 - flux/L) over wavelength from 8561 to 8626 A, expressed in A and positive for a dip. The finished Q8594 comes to -4.58 A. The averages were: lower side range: 8.53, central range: 9.33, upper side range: 8.9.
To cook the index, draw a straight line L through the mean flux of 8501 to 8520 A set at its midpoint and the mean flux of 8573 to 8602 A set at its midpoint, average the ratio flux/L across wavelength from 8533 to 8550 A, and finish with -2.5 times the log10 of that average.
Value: 0.18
